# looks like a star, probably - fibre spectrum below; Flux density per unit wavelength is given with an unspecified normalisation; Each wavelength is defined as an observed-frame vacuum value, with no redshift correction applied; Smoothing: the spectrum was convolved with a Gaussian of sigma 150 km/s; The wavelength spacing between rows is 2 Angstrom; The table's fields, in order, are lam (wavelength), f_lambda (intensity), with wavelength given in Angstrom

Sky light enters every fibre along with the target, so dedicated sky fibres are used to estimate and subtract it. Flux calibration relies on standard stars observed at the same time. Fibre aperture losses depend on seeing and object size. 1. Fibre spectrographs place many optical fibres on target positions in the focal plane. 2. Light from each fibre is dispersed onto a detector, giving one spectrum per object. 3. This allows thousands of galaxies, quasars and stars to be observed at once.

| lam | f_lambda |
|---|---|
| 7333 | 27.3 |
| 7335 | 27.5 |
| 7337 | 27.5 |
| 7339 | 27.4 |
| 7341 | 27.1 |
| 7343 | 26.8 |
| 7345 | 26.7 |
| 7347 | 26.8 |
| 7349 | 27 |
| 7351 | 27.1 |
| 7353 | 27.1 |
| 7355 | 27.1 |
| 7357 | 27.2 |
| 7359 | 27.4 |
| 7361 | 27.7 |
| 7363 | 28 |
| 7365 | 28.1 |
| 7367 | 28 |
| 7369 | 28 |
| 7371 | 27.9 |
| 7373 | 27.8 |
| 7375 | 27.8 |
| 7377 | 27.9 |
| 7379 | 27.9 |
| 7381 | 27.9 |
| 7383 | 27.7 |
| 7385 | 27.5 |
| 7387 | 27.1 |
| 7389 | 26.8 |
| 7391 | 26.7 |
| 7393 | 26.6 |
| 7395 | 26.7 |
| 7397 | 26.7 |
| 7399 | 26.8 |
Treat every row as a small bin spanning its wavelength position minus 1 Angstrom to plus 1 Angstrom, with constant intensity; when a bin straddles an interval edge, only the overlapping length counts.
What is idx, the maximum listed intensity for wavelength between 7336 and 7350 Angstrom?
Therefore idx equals 27.5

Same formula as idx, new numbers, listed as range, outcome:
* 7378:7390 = 27.9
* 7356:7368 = 28.1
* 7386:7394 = 27.1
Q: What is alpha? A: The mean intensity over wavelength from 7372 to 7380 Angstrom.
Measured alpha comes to 27.9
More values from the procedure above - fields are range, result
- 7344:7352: 26.9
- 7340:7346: 26.9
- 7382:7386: 27.6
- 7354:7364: 27.5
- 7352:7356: 27.1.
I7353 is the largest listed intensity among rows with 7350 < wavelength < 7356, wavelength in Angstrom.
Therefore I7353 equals 27.1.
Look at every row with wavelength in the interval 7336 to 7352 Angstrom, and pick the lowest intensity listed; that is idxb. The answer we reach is 26.7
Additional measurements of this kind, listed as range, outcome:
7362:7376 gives 27.8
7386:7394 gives 26.6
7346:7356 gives 26.8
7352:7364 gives 27.1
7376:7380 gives 27.9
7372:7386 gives 27.5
